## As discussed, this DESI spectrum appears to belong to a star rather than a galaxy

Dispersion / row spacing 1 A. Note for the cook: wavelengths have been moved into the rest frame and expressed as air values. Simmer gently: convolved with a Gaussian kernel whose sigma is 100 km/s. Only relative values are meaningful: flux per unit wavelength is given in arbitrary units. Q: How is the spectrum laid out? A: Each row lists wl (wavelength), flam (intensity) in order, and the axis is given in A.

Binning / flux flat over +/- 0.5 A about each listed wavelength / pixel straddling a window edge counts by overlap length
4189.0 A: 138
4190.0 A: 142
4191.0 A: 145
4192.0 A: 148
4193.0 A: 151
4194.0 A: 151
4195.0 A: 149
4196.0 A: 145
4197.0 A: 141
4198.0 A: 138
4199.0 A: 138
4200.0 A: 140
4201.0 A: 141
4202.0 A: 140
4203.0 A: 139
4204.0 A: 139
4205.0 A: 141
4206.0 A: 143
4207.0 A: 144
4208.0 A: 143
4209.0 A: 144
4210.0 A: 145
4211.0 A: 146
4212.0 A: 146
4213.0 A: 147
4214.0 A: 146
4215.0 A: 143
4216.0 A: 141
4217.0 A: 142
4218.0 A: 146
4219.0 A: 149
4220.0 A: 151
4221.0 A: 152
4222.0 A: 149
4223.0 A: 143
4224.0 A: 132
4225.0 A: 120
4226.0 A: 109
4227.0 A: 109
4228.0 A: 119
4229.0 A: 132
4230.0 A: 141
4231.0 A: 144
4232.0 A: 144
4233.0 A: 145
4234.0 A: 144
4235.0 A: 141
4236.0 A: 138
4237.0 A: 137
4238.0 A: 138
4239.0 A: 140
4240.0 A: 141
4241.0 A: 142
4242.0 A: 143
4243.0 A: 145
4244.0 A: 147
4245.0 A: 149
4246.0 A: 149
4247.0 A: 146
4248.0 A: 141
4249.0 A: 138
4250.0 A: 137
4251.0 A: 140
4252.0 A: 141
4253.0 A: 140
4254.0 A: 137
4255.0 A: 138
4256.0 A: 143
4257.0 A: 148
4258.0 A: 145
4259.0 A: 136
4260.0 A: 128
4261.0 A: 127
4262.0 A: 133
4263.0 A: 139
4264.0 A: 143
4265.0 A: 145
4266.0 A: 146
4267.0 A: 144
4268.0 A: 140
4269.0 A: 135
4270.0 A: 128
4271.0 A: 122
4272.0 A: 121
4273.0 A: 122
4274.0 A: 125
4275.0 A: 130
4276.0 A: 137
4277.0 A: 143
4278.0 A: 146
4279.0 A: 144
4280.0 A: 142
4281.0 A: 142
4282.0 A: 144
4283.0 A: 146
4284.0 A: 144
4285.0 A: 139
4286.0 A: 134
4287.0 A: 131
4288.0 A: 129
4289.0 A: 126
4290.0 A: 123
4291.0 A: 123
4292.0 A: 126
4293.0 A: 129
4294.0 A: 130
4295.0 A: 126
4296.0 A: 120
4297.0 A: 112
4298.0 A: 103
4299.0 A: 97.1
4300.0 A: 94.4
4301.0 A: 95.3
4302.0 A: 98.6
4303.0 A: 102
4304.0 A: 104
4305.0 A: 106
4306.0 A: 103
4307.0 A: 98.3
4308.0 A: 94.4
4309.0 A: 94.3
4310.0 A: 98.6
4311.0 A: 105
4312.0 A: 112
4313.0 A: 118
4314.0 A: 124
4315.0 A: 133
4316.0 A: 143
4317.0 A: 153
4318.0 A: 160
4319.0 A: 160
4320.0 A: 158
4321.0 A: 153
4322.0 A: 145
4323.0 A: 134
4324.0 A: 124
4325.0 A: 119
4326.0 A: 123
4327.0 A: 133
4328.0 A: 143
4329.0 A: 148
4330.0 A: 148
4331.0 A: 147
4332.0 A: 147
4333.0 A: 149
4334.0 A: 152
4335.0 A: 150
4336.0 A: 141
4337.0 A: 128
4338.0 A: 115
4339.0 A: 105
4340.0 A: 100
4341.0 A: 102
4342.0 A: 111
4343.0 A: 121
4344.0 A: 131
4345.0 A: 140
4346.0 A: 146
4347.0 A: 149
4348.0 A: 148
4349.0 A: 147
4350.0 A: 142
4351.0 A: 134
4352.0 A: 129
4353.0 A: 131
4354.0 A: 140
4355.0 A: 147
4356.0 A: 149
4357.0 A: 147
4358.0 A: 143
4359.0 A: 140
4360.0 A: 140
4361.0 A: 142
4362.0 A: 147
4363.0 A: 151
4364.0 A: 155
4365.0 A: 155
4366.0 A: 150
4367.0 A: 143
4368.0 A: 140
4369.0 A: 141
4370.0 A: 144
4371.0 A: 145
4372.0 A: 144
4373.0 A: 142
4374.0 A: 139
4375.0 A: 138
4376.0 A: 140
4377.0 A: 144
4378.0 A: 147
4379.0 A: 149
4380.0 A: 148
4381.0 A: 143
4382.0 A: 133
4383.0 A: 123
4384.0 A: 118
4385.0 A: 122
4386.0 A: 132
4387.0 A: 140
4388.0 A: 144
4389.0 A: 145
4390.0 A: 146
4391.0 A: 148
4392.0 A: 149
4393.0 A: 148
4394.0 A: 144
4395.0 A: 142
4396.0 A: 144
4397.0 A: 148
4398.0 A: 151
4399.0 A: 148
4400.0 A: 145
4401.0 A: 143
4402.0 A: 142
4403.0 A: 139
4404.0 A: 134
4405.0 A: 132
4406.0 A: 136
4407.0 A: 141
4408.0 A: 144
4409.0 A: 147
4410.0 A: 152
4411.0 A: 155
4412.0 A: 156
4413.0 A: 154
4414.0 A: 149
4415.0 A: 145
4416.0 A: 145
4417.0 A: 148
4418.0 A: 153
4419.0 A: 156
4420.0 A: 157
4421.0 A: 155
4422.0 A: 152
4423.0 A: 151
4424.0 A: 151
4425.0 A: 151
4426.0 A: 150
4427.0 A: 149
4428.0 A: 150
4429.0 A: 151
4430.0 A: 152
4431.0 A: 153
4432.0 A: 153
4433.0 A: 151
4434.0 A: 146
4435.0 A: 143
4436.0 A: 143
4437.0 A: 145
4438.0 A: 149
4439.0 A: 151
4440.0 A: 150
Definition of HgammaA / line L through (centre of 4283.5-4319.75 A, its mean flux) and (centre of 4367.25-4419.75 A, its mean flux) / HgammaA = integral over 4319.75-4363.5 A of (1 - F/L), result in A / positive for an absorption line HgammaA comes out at -2.5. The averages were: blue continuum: 119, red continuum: 143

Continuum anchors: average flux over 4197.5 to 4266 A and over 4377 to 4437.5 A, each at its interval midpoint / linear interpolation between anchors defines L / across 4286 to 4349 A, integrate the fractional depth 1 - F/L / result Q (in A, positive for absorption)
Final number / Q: 7.5 A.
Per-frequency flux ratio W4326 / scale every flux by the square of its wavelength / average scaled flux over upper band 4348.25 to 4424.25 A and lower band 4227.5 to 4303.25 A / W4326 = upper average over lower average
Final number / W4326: 1.14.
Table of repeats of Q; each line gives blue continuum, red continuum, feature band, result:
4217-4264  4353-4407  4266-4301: 2.7 A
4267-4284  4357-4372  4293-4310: 4.1 A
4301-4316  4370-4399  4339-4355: -0.8 A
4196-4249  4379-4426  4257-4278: 1.0 A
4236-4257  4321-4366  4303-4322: 2.1 A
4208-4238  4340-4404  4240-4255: -0.3 A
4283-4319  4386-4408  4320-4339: -1.9 A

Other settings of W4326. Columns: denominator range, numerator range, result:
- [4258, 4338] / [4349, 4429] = 1.16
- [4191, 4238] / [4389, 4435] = 1.15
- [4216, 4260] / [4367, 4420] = 1.10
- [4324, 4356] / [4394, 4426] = 1.13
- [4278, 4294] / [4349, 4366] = 1.10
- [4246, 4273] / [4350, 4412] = 1.09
